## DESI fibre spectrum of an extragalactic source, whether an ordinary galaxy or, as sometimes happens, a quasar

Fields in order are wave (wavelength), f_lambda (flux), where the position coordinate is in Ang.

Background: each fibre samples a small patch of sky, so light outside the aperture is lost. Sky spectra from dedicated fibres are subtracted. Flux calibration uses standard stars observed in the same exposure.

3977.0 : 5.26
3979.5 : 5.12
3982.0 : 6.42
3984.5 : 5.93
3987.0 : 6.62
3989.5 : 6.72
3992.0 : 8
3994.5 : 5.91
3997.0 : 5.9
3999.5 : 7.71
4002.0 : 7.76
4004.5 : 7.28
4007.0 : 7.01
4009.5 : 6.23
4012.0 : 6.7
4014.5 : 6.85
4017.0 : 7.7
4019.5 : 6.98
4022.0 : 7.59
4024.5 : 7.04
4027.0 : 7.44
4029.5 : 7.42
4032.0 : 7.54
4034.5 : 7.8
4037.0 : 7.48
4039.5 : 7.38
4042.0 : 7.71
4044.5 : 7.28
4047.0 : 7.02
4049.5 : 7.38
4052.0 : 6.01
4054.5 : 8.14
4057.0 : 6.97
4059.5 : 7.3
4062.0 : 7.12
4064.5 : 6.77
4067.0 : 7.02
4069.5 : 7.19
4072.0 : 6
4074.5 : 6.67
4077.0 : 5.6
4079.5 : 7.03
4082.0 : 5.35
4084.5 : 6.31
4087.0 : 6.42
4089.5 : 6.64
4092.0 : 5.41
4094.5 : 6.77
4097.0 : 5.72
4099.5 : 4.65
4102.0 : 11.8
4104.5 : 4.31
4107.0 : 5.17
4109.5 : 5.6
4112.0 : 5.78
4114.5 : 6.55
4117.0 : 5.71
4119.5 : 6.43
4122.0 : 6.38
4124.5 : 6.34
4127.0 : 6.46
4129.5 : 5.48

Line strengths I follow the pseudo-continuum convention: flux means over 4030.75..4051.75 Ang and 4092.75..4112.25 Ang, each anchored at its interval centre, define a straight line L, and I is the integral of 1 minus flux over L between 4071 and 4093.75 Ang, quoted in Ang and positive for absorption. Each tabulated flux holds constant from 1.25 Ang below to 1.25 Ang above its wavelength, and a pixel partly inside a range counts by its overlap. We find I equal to 1.5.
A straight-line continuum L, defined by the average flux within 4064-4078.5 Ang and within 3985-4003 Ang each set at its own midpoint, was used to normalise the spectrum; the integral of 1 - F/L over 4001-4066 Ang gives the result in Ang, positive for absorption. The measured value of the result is -5.0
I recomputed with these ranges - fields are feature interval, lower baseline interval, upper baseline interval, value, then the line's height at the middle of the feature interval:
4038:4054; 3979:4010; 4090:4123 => -1.8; 6.47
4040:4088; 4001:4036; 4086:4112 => -1.0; 6.66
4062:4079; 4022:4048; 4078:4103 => 0.6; 6.86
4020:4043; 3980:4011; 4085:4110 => -3.1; 6.58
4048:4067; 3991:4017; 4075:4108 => -1.6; 6.53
